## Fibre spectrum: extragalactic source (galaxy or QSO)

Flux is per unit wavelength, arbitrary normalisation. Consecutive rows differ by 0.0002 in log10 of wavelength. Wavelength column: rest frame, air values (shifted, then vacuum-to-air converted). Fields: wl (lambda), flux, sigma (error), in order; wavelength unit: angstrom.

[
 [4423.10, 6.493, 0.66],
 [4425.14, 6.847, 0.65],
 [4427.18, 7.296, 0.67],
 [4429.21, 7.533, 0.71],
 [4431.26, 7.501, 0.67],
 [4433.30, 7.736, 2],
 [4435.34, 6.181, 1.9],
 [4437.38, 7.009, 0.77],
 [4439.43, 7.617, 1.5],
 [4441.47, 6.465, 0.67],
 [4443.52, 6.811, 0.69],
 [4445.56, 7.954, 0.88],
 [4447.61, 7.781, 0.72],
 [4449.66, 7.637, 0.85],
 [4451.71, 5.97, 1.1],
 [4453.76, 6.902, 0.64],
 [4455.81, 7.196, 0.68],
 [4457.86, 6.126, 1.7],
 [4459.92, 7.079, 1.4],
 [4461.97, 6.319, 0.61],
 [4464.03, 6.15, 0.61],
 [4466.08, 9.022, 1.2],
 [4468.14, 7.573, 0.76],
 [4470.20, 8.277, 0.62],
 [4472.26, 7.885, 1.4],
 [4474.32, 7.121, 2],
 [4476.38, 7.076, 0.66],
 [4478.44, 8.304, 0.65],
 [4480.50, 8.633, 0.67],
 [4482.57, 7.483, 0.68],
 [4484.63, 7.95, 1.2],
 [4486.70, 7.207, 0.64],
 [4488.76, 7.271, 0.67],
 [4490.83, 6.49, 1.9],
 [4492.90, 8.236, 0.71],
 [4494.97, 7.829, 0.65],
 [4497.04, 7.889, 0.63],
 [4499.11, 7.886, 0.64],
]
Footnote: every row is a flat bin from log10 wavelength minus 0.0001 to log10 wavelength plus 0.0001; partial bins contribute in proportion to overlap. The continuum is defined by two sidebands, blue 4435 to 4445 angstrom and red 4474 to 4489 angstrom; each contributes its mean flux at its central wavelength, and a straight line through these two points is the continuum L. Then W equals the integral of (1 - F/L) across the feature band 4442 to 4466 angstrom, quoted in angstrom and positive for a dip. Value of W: 0.64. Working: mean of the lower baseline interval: 6.92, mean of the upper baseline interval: 7.68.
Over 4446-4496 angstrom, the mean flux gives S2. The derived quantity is 7.4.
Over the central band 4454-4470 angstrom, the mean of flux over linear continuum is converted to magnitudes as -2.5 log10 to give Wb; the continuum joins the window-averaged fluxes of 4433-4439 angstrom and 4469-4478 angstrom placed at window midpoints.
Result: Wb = 0.05 mag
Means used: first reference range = 6.95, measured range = 7.12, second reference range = 7.64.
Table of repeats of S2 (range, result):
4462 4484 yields 7.69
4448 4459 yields 6.83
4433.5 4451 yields 7.19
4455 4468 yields 7.02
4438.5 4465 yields 6.92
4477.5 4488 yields 7.9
